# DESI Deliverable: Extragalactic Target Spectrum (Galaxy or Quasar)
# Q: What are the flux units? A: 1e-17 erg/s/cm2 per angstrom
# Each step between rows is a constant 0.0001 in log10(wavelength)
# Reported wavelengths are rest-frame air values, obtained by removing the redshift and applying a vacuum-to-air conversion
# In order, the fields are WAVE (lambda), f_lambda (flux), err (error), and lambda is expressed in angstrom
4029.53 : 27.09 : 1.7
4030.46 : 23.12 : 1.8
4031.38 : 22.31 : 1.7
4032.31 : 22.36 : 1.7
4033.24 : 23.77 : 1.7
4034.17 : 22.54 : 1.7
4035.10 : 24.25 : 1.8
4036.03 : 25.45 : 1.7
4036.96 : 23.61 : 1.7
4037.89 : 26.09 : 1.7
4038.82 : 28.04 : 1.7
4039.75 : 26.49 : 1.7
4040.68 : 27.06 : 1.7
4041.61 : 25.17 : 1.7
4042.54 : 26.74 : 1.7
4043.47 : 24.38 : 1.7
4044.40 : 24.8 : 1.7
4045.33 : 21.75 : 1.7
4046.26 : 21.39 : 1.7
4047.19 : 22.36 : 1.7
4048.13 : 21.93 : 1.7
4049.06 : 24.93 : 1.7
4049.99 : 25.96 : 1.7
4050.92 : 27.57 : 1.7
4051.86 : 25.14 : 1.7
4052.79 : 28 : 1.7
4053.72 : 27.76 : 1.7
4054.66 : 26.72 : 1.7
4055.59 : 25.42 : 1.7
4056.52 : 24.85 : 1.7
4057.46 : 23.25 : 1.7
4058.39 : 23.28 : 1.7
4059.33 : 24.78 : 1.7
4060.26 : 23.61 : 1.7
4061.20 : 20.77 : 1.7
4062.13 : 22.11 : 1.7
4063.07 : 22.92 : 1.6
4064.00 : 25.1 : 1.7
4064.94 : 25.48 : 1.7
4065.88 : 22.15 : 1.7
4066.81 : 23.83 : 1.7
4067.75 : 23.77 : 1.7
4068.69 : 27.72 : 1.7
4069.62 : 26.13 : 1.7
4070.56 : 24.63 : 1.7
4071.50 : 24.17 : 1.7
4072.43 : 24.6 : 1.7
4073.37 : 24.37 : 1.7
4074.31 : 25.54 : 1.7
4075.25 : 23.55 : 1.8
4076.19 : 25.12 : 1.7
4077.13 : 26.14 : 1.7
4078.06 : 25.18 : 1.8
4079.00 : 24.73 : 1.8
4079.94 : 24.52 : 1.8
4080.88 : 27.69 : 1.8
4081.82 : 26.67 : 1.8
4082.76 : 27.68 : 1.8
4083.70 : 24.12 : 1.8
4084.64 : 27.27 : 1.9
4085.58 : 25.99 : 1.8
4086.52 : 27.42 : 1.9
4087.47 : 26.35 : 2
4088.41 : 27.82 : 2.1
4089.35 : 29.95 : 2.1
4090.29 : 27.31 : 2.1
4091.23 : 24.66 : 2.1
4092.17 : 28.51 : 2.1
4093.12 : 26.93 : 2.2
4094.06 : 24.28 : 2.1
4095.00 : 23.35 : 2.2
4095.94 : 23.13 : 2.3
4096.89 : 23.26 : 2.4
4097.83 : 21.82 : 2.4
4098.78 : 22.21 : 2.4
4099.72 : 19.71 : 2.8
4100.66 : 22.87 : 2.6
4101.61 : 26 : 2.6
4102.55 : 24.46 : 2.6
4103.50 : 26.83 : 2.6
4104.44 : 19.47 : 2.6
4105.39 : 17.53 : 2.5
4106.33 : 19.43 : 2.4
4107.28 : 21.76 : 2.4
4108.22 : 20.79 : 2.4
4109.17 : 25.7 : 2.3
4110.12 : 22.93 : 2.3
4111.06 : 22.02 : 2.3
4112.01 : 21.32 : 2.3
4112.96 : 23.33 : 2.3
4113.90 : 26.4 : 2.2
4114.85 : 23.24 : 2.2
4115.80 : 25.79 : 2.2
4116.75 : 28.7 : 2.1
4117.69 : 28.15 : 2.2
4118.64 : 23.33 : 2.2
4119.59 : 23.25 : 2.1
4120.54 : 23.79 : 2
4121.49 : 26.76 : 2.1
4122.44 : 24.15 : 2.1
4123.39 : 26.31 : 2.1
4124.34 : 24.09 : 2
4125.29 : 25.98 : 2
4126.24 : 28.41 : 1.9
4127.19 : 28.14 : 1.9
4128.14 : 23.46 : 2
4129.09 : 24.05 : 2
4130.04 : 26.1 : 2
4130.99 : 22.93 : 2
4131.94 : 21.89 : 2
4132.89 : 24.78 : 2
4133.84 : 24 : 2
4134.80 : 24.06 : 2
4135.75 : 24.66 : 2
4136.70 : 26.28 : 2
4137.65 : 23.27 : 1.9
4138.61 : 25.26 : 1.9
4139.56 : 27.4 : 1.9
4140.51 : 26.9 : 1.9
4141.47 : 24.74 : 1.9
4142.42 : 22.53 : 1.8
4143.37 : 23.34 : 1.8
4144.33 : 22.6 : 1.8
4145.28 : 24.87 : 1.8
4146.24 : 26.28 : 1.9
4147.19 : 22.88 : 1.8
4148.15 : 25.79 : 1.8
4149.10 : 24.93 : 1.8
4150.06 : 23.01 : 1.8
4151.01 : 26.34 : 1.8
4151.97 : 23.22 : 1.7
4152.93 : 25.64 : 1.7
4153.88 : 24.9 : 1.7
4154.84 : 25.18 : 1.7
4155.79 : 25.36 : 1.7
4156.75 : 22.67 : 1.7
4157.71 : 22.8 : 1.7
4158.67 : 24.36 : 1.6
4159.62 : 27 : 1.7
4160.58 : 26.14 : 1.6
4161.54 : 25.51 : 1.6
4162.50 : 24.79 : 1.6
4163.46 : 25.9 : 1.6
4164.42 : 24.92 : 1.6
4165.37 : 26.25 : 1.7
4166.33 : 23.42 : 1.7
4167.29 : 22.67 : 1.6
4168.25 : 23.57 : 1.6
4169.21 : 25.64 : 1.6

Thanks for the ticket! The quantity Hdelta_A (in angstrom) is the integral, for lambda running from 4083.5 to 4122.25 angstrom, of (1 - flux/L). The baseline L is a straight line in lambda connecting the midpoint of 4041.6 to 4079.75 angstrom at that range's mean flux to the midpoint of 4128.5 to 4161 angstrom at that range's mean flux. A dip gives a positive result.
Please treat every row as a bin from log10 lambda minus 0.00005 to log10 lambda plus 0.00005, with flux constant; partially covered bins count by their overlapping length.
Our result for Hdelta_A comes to 0.4 angstrom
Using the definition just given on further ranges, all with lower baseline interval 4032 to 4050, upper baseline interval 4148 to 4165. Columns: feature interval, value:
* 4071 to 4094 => -1.36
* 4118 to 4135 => 0.00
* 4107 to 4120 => 0.34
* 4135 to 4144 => -0.01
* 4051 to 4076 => -0.13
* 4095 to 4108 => 1.31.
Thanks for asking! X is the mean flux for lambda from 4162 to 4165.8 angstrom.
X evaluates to 25.5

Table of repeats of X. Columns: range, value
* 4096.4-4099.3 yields 22.3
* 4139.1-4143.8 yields 25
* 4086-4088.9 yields 27.1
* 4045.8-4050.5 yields 23.4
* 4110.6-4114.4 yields 23.3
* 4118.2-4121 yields 23.4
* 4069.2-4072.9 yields 24.9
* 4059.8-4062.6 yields 22.1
